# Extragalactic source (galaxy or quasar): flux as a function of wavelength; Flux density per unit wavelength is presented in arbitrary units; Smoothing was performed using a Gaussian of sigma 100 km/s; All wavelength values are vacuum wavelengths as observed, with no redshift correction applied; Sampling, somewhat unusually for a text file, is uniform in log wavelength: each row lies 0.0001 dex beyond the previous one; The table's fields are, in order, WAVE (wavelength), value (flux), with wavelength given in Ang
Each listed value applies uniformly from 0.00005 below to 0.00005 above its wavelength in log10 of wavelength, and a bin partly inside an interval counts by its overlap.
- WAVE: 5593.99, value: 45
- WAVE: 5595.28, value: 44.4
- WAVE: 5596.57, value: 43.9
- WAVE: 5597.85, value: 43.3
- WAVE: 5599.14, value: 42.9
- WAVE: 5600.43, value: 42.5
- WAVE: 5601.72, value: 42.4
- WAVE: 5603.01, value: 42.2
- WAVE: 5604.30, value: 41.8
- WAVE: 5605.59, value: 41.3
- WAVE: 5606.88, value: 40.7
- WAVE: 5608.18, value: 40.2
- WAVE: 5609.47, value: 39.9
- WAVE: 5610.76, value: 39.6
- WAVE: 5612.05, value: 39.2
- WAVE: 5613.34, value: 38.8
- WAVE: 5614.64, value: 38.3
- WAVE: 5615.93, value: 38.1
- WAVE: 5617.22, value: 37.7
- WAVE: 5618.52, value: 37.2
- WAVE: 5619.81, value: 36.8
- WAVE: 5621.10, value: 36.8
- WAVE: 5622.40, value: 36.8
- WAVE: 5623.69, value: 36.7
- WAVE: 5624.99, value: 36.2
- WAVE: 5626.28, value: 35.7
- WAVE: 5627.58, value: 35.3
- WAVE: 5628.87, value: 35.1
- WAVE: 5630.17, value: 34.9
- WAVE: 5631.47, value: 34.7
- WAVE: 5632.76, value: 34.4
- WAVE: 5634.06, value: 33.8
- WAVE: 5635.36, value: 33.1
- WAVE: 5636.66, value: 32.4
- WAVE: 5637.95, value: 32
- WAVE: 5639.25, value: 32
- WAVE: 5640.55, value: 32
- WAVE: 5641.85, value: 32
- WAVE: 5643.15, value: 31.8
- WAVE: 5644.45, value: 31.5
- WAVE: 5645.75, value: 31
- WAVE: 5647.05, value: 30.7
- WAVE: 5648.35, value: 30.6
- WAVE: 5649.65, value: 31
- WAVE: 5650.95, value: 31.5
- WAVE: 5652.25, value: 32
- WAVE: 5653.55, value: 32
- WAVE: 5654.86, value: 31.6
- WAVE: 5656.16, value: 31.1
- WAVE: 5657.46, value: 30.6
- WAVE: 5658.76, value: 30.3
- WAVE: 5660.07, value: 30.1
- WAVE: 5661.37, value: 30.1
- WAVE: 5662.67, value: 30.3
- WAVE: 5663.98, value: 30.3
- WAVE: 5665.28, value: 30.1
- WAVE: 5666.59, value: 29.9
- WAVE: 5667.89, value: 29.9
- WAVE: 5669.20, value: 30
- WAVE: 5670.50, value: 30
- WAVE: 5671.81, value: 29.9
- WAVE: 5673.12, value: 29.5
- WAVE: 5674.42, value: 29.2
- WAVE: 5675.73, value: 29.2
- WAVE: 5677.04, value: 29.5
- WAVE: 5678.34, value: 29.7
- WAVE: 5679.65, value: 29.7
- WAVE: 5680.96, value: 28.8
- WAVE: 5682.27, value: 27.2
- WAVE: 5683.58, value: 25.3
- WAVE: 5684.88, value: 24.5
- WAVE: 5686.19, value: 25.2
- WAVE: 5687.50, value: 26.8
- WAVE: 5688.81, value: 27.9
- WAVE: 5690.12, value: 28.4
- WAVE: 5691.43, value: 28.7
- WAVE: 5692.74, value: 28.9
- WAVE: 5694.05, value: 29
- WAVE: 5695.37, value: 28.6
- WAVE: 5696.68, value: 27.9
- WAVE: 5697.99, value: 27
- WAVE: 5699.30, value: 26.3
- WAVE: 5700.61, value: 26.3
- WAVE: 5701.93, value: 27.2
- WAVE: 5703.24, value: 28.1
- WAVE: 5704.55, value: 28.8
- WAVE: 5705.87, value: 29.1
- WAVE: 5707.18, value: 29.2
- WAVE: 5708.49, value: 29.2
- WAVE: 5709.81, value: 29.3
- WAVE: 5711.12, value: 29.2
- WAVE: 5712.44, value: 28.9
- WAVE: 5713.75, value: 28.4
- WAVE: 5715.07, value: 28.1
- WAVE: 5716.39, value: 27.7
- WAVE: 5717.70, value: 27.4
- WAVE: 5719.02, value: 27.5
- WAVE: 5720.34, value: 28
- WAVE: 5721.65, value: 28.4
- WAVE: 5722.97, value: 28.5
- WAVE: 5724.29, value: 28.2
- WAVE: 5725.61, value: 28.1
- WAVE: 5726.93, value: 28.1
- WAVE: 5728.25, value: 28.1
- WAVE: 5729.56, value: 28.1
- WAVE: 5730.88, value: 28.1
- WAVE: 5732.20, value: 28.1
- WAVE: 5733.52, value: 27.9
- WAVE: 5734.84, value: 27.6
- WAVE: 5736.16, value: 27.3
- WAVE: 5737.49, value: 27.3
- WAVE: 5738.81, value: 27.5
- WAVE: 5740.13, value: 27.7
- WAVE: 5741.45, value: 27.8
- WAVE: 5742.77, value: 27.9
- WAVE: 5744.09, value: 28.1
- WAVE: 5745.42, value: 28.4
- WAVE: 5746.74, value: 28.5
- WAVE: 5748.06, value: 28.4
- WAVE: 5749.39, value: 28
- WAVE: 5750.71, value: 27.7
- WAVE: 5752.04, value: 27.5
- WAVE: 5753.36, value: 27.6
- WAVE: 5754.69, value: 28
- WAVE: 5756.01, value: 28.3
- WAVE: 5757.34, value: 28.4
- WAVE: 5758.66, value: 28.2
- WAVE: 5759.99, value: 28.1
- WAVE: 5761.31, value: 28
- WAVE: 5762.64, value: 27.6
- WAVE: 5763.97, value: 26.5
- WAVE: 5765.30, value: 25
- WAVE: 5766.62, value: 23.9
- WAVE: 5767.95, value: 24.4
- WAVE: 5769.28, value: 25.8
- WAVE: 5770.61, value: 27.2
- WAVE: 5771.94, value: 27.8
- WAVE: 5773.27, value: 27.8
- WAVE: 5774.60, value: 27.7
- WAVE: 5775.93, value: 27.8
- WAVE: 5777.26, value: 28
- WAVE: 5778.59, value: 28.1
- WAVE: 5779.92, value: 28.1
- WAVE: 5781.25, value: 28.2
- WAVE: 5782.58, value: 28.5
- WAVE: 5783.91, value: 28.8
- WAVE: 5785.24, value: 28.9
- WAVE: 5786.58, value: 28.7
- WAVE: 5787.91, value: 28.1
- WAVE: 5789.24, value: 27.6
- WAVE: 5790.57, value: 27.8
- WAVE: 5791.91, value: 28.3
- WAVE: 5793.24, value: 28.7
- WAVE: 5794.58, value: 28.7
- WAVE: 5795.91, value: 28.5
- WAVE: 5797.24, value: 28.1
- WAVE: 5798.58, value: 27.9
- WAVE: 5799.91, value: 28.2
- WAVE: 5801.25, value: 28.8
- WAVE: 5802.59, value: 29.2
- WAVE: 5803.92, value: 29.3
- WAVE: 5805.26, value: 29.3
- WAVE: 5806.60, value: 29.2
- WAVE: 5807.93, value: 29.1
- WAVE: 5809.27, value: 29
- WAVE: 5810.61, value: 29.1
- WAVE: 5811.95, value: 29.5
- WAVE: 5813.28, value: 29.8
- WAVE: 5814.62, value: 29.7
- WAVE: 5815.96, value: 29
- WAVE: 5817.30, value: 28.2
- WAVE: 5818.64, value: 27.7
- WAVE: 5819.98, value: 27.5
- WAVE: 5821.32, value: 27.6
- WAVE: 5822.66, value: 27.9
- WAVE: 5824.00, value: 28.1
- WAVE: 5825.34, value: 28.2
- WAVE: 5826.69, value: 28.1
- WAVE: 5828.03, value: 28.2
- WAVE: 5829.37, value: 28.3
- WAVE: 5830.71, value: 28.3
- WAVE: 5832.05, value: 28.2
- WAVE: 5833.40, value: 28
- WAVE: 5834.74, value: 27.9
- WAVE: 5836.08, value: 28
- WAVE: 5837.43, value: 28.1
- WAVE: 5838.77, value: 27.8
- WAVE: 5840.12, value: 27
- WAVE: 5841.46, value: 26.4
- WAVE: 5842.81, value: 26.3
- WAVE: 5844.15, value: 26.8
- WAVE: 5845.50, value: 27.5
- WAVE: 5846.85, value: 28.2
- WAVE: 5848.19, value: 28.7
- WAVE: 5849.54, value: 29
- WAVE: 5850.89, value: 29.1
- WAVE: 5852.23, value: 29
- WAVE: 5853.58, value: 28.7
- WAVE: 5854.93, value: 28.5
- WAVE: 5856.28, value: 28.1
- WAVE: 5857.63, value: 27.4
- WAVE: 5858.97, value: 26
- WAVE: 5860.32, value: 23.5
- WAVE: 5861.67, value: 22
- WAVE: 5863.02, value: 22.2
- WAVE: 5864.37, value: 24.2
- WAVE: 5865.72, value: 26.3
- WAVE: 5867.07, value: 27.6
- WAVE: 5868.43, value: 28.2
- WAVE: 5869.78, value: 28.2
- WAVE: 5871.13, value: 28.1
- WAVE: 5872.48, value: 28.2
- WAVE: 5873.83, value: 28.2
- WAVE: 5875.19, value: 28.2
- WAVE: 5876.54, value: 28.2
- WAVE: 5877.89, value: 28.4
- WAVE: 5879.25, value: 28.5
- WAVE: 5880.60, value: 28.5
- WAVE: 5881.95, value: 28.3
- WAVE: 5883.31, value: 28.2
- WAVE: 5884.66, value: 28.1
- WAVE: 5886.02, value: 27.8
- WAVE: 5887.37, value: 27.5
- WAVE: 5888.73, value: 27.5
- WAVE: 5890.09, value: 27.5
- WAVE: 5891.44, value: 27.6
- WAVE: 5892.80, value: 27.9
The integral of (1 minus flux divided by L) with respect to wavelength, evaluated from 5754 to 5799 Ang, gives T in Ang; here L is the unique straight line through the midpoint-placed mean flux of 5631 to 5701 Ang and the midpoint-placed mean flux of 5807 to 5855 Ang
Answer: 1.72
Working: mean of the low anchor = 29.9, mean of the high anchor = 28.2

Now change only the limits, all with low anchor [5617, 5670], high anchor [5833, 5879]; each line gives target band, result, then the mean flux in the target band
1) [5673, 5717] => 4.6 Ang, 28.1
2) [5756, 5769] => 1.3 Ang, 26.7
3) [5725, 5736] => 0.9 Ang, 28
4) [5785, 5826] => 0.0 Ang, 28.6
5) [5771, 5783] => 0.5 Ang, 28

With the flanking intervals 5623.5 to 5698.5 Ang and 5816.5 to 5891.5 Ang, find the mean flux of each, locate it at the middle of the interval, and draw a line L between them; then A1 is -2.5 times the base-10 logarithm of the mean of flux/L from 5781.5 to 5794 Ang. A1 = 0.009 mag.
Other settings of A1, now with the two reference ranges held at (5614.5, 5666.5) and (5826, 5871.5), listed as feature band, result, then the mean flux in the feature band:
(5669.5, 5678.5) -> 0.091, 29.6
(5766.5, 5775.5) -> 0.113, 26.5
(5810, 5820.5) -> -0.023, 28.8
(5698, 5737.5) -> 0.106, 28.1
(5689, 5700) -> 0.128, 28.1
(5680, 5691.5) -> 0.181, 27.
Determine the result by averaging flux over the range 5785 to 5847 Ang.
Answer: 28.3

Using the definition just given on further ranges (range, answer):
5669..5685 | 28.8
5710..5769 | 27.7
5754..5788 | 27.5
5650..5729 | 28.8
